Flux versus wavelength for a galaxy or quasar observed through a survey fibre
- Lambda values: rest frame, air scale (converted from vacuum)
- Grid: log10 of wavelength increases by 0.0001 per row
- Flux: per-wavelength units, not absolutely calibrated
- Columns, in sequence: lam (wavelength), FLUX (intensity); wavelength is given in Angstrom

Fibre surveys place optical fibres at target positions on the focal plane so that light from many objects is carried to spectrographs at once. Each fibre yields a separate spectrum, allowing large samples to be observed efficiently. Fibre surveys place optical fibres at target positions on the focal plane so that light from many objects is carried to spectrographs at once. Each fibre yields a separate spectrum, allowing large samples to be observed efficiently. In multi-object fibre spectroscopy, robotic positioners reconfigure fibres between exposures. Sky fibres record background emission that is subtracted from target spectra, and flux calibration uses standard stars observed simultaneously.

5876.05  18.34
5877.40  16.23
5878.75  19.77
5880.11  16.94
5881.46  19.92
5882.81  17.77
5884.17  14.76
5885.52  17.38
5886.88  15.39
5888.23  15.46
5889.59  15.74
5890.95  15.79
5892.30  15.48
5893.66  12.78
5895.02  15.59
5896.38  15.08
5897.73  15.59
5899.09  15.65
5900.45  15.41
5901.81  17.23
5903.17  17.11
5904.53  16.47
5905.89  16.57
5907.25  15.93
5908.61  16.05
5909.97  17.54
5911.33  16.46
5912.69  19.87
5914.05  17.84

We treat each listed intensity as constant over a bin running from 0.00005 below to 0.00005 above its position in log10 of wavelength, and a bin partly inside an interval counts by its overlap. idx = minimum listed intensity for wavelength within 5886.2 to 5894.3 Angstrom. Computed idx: 12.78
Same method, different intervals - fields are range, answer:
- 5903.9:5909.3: 15.93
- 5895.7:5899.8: 15.08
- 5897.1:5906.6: 15.41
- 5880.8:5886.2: 14.76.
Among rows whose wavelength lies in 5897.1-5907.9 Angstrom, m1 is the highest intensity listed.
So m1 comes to 17.23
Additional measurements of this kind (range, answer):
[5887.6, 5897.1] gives 15.79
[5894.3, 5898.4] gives 15.59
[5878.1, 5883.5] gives 19.92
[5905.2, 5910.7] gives 17.54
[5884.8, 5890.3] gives 17.38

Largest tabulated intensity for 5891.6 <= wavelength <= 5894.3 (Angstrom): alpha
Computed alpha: 15.48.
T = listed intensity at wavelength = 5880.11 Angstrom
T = 16.94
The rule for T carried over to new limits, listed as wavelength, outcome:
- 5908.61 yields 16.05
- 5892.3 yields 15.48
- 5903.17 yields 17.11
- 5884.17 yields 14.76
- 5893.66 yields 12.78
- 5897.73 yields 15.59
